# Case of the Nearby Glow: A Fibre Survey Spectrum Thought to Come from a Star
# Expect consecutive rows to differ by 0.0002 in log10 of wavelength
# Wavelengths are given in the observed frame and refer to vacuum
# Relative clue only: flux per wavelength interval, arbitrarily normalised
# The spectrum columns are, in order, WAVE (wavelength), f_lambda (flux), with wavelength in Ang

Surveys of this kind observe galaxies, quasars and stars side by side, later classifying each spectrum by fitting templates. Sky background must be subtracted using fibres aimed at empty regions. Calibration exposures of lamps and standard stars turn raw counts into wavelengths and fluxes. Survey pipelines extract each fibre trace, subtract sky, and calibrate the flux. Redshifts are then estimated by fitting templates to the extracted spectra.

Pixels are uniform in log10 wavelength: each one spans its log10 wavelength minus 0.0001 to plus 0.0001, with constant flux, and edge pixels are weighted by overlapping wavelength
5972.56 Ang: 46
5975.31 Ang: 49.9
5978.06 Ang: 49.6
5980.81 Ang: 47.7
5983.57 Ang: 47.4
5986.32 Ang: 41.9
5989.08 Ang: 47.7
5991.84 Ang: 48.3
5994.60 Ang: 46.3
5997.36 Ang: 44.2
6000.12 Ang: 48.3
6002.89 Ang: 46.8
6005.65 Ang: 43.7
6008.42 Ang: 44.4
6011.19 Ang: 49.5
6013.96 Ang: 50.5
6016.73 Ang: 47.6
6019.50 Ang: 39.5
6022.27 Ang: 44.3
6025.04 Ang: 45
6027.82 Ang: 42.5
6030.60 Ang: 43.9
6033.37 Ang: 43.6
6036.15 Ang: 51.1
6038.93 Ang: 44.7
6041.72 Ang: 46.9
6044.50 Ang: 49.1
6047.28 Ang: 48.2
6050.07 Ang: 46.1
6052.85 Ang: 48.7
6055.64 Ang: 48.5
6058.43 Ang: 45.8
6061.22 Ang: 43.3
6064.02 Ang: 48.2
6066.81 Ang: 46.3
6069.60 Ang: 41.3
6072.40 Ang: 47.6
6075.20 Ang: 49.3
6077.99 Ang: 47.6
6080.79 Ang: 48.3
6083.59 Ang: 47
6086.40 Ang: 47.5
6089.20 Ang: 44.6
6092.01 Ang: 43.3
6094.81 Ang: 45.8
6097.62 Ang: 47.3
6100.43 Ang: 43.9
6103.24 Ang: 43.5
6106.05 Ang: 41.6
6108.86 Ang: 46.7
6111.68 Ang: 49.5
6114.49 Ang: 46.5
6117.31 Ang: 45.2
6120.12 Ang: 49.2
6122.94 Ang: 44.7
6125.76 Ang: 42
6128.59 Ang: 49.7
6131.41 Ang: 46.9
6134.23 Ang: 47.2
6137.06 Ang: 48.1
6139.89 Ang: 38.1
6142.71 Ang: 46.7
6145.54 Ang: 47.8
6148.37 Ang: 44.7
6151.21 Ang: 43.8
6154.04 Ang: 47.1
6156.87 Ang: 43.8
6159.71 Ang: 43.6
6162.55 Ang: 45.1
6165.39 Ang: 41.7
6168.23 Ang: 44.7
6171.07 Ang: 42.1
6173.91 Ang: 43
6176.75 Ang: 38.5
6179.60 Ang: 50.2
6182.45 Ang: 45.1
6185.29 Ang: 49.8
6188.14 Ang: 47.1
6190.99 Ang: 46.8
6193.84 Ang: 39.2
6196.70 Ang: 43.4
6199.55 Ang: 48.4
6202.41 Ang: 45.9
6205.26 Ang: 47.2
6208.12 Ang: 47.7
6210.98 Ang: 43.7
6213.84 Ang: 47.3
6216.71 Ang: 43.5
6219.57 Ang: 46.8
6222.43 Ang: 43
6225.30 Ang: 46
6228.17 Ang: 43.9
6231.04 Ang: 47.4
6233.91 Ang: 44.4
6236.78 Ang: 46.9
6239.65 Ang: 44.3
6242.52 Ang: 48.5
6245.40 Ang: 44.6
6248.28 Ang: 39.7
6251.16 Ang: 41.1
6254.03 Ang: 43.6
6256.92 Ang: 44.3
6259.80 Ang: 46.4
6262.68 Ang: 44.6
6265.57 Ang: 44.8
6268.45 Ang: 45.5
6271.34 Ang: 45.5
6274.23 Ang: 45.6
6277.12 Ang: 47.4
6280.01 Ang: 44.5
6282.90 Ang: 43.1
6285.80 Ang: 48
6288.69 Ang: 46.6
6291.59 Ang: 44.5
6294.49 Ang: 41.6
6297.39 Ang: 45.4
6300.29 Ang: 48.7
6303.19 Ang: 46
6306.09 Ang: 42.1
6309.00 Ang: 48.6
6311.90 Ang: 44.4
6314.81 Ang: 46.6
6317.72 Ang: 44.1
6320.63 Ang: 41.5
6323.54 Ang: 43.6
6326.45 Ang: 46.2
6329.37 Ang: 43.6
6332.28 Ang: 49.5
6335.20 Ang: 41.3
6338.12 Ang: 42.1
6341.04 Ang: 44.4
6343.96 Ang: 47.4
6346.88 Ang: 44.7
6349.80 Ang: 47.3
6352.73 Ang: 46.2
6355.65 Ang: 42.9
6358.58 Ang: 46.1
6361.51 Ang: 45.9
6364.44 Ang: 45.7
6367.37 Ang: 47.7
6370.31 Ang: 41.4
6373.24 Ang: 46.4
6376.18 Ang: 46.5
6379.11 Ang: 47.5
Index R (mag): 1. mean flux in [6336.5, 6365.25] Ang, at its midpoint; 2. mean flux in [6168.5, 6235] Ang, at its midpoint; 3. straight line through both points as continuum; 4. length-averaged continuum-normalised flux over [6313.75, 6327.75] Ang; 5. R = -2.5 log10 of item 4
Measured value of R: 0.02 mag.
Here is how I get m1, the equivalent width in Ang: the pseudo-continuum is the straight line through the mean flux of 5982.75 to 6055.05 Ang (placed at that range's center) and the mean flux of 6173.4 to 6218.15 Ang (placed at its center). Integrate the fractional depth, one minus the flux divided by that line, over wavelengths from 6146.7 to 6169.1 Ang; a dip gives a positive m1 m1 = 0.6 Ang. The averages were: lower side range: 46.2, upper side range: 45.5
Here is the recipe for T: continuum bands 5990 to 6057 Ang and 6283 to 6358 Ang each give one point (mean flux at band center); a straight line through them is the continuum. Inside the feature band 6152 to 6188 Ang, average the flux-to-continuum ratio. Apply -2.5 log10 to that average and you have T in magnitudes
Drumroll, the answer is 0.026 mag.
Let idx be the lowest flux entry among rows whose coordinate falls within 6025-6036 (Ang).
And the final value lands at 42.5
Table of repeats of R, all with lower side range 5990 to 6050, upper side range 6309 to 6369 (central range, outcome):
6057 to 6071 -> 0.02 mag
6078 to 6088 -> -0.04 mag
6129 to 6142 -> 0.01 mag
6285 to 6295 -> 0.00 mag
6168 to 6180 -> 0.06 mag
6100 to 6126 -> 0.01 mag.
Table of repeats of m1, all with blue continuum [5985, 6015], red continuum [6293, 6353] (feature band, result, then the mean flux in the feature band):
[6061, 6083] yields -0.3 Ang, 46.7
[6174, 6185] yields 0.2 Ang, 45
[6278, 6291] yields -0.1 Ang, 45.6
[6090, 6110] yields 0.6 Ang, 44.6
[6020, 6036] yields 0.7 Ang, 44.2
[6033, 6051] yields -0.4 Ang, 47.3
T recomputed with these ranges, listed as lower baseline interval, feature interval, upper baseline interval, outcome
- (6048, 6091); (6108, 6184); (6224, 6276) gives 0.02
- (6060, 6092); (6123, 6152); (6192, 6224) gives 0.01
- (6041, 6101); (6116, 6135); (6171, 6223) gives -0.01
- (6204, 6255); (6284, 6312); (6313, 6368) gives -0.01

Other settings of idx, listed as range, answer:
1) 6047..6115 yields 41.3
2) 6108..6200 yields 38.1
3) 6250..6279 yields 41.1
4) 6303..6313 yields 42.1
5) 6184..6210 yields 39.2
